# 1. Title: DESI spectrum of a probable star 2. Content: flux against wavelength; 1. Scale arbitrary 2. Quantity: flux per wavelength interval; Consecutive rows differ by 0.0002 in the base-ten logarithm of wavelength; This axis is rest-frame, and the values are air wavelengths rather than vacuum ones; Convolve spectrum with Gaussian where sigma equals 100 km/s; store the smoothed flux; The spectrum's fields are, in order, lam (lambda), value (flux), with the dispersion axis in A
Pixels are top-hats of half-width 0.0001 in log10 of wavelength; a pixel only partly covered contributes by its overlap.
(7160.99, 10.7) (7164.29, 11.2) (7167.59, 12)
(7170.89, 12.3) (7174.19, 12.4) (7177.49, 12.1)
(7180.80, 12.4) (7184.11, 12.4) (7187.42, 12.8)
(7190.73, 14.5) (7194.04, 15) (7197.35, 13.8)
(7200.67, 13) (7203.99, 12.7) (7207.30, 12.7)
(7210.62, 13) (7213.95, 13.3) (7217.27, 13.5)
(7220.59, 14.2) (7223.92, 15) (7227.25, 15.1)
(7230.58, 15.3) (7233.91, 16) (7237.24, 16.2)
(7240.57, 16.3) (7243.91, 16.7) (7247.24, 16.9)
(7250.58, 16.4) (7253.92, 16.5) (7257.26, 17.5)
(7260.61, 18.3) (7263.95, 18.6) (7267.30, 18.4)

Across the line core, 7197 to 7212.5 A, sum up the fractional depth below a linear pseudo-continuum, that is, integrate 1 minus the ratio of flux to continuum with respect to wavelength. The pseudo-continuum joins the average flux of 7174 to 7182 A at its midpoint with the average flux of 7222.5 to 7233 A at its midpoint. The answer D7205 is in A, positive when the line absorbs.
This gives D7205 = 1.0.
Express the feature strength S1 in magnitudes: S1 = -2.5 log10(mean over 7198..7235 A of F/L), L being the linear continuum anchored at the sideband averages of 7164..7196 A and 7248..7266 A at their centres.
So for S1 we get 0.08 mag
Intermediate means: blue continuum 12.8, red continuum 17.4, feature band 13.9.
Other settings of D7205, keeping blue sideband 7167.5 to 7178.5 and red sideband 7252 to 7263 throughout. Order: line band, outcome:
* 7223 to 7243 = 0.3 A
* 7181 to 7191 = 0.1 A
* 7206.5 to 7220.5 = 1.4 A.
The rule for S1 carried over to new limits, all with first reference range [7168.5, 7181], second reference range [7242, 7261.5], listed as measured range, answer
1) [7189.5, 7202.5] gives -0.038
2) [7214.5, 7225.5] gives 0.067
